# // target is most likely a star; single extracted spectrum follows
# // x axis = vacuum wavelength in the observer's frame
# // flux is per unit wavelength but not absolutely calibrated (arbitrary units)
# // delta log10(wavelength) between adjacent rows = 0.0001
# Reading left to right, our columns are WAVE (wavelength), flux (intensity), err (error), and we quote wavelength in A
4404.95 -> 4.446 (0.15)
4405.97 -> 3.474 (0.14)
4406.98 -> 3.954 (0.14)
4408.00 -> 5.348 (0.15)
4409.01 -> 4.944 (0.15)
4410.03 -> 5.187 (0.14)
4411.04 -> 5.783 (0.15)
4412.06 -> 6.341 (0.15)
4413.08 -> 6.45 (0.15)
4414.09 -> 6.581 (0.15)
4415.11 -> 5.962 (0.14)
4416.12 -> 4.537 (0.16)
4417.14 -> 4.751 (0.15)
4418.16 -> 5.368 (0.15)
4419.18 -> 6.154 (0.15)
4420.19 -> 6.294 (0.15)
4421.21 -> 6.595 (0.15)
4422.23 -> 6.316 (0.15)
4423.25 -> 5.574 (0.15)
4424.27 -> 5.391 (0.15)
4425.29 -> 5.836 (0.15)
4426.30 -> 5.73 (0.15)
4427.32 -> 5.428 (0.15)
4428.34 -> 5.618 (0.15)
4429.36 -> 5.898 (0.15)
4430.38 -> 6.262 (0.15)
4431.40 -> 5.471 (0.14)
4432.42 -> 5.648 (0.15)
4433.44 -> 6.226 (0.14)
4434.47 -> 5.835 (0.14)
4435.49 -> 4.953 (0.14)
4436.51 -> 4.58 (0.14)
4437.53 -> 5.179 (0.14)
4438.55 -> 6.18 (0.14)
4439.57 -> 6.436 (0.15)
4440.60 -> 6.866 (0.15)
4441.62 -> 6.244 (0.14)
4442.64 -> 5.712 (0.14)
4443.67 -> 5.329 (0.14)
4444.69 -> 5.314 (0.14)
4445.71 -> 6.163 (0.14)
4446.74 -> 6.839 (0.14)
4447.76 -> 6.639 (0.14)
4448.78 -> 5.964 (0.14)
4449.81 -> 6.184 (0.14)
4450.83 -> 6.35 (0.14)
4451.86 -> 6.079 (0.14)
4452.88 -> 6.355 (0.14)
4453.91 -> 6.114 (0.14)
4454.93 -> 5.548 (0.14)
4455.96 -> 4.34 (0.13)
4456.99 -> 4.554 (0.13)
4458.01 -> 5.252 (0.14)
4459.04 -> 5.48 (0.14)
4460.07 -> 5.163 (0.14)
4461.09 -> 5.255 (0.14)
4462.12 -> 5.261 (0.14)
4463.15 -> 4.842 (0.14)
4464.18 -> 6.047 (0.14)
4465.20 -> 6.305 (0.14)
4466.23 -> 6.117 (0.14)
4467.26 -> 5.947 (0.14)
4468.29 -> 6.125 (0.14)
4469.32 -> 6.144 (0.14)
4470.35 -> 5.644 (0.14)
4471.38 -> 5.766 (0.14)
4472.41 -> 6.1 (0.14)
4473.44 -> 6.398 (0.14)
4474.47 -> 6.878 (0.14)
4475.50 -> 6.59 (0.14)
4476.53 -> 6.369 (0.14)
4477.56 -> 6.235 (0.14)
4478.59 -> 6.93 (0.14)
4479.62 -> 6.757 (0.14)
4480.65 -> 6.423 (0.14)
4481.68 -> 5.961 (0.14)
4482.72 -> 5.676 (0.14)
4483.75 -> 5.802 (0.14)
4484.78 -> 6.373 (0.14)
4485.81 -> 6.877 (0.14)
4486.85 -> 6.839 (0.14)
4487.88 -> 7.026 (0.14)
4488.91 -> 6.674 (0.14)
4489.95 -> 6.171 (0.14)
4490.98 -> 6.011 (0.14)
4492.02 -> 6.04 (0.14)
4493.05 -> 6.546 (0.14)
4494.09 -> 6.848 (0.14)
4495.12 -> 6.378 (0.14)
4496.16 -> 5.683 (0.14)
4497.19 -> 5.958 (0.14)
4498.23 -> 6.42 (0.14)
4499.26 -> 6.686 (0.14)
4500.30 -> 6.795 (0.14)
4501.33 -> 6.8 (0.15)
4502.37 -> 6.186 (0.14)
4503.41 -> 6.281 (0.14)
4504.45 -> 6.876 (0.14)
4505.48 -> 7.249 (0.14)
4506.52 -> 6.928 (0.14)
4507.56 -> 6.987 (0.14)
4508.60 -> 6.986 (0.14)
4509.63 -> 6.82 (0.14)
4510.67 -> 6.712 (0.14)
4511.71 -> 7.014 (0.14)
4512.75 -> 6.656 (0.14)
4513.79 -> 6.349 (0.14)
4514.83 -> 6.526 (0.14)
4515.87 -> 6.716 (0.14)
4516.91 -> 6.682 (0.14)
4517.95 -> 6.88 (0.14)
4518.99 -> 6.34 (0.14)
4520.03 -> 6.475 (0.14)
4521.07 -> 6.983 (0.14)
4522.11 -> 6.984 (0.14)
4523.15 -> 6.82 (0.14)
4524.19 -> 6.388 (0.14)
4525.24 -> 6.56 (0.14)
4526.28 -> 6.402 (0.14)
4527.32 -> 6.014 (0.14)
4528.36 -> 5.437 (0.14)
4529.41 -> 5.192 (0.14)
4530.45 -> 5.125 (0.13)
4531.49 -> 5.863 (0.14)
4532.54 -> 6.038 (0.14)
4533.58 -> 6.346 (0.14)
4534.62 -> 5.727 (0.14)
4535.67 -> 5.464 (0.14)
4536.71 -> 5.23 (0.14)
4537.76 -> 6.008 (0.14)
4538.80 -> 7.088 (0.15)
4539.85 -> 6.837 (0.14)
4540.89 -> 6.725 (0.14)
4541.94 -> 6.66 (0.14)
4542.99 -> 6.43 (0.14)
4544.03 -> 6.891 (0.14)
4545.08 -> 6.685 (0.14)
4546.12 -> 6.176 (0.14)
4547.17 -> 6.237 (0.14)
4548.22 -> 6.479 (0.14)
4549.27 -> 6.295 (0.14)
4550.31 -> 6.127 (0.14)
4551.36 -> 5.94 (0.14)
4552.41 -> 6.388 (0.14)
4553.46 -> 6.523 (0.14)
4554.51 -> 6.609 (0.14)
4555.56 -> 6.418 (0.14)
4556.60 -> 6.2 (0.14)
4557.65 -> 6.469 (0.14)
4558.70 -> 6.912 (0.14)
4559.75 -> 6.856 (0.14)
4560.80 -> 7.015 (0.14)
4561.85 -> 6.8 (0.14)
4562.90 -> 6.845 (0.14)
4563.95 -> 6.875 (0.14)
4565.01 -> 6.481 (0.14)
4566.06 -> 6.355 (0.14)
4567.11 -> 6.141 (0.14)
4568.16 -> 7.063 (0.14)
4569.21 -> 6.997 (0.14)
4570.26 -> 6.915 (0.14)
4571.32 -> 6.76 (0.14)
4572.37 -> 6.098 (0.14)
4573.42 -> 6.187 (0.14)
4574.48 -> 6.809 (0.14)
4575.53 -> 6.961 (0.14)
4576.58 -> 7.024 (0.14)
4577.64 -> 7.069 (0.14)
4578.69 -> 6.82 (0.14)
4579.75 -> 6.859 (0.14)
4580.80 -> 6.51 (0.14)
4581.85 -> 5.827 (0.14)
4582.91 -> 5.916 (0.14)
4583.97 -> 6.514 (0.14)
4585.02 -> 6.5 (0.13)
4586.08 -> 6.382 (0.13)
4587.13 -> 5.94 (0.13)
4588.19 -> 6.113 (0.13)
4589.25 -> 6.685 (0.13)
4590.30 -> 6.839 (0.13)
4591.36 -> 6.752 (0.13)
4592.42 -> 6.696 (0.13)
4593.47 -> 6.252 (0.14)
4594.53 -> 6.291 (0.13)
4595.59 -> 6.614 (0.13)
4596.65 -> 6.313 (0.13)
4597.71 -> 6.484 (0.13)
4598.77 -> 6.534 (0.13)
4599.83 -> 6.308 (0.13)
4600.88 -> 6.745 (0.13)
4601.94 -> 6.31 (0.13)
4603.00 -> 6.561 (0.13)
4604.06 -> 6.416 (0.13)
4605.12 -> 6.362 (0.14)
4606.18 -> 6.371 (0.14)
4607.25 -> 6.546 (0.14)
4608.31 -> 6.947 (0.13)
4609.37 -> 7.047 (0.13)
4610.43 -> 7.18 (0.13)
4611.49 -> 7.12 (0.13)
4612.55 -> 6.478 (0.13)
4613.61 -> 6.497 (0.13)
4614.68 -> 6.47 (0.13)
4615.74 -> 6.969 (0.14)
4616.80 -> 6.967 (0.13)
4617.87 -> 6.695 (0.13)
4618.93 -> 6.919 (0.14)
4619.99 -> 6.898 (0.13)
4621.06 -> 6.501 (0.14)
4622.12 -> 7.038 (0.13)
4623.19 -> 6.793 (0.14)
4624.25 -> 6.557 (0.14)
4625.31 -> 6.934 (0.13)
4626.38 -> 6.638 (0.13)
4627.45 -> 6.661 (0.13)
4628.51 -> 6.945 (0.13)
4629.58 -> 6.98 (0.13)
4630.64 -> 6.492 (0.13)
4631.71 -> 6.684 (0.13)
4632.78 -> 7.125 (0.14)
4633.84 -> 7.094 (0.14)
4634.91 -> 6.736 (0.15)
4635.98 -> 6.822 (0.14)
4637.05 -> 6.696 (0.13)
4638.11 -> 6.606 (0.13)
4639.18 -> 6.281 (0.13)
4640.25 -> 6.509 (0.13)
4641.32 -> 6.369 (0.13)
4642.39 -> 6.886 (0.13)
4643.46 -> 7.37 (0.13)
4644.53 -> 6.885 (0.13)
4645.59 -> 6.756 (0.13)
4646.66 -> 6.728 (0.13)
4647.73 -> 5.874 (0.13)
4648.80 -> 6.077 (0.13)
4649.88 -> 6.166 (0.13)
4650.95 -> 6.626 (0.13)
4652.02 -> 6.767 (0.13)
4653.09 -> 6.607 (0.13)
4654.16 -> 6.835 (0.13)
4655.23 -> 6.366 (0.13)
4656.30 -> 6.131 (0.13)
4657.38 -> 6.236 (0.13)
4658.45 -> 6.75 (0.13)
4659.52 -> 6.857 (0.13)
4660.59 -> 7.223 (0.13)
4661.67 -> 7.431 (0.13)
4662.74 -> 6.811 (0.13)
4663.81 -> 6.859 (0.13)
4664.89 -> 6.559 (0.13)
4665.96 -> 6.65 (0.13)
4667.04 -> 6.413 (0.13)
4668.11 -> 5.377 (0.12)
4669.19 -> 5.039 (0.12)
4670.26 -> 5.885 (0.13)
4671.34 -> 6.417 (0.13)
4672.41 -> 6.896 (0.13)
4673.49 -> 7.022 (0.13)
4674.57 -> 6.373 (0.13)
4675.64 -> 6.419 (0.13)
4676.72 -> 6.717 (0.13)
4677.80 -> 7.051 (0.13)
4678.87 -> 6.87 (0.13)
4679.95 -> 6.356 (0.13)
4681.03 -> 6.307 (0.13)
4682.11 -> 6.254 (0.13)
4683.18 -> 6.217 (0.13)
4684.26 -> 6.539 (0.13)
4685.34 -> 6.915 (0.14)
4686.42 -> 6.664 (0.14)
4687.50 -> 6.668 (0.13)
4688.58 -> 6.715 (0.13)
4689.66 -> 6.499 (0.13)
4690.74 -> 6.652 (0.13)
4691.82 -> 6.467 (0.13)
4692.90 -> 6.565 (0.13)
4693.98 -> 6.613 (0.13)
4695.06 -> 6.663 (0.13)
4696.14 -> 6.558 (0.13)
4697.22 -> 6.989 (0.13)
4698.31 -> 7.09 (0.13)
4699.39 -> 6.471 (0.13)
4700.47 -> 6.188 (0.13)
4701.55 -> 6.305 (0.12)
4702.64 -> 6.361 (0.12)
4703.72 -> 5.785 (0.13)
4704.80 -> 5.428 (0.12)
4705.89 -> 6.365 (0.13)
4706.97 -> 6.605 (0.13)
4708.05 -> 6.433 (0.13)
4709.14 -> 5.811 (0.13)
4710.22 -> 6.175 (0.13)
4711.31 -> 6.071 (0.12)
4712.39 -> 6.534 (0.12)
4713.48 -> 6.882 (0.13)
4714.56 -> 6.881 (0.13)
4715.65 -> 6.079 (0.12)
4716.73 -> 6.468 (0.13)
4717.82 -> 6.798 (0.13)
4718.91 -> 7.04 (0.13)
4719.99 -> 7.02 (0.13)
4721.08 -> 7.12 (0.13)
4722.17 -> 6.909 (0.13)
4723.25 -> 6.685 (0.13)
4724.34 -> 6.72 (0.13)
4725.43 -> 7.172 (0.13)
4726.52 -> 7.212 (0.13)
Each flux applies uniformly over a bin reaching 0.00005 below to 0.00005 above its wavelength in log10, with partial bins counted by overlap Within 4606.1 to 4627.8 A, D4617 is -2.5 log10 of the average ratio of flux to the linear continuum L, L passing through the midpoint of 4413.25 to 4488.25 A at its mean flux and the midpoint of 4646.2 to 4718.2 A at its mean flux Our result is -0.08 mag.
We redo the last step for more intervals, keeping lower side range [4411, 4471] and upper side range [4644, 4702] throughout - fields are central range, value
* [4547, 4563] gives -0.06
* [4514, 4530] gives -0.06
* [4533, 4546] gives -0.04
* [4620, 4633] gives -0.06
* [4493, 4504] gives -0.08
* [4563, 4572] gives -0.08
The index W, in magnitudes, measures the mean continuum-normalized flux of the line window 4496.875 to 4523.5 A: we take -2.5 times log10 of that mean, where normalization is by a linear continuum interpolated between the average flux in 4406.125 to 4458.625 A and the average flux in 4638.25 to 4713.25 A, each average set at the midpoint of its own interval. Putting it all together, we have -0.13 mag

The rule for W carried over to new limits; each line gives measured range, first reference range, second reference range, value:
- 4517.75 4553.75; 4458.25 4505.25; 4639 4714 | 0.00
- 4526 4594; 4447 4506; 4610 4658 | 0.00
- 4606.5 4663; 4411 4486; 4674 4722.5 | -0.06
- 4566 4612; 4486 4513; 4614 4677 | 0.01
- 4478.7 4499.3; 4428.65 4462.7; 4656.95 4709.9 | -0.09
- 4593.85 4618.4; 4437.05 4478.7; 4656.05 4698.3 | -0.04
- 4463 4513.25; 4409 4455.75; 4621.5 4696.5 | -0.07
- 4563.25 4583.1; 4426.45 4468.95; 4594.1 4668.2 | -0.04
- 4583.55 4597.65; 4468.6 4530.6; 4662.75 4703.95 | 0.00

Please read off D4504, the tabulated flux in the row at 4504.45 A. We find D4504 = 6.876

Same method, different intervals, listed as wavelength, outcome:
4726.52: 7.212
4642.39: 6.886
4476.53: 6.369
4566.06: 6.355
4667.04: 6.413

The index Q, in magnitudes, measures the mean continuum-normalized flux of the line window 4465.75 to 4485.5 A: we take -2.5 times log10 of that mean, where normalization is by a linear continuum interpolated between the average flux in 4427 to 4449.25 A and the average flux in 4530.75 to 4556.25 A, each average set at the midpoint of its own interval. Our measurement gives -0.039 mag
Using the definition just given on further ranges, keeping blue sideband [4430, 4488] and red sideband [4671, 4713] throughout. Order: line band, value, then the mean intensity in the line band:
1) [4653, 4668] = -0.04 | 6.66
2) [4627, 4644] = -0.07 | 6.77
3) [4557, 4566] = -0.09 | 6.75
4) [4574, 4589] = -0.05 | 6.52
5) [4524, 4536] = 0.05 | 5.87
